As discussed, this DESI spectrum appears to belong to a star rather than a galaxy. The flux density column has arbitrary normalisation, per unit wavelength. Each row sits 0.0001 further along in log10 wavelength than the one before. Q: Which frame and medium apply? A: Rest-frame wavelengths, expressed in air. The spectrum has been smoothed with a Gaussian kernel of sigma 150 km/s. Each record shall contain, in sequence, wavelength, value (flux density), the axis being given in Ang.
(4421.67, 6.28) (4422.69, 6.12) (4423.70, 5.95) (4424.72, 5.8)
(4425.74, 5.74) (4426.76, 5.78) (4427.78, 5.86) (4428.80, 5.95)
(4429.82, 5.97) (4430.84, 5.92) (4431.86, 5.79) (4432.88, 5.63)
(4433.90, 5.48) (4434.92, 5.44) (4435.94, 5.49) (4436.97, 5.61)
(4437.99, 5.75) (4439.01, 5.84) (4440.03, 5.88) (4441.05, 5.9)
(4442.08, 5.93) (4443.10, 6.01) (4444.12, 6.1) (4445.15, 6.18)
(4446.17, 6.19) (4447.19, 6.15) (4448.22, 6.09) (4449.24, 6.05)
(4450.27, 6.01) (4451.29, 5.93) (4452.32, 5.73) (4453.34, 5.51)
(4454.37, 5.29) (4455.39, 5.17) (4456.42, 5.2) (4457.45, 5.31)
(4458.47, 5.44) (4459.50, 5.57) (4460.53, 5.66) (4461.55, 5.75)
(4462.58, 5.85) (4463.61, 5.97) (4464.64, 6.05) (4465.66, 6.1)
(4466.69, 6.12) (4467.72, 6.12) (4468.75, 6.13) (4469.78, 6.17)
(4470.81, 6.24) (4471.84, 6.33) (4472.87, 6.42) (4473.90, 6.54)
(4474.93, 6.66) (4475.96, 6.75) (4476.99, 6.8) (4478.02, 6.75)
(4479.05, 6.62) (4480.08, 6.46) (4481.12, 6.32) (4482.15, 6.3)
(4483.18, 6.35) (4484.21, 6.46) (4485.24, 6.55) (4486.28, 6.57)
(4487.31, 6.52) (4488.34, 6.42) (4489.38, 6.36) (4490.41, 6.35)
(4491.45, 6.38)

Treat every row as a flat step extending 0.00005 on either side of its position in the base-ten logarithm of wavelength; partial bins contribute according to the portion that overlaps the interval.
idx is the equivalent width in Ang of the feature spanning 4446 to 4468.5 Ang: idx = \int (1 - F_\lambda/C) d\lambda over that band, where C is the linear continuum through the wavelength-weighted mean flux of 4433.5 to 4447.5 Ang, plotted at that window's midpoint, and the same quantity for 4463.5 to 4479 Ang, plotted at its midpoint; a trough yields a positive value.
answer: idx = 1.3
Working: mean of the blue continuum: 5.85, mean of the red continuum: 6.36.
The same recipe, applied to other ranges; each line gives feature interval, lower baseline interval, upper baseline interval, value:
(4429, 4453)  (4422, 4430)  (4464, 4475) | 0.60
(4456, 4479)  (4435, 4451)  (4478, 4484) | 0.60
